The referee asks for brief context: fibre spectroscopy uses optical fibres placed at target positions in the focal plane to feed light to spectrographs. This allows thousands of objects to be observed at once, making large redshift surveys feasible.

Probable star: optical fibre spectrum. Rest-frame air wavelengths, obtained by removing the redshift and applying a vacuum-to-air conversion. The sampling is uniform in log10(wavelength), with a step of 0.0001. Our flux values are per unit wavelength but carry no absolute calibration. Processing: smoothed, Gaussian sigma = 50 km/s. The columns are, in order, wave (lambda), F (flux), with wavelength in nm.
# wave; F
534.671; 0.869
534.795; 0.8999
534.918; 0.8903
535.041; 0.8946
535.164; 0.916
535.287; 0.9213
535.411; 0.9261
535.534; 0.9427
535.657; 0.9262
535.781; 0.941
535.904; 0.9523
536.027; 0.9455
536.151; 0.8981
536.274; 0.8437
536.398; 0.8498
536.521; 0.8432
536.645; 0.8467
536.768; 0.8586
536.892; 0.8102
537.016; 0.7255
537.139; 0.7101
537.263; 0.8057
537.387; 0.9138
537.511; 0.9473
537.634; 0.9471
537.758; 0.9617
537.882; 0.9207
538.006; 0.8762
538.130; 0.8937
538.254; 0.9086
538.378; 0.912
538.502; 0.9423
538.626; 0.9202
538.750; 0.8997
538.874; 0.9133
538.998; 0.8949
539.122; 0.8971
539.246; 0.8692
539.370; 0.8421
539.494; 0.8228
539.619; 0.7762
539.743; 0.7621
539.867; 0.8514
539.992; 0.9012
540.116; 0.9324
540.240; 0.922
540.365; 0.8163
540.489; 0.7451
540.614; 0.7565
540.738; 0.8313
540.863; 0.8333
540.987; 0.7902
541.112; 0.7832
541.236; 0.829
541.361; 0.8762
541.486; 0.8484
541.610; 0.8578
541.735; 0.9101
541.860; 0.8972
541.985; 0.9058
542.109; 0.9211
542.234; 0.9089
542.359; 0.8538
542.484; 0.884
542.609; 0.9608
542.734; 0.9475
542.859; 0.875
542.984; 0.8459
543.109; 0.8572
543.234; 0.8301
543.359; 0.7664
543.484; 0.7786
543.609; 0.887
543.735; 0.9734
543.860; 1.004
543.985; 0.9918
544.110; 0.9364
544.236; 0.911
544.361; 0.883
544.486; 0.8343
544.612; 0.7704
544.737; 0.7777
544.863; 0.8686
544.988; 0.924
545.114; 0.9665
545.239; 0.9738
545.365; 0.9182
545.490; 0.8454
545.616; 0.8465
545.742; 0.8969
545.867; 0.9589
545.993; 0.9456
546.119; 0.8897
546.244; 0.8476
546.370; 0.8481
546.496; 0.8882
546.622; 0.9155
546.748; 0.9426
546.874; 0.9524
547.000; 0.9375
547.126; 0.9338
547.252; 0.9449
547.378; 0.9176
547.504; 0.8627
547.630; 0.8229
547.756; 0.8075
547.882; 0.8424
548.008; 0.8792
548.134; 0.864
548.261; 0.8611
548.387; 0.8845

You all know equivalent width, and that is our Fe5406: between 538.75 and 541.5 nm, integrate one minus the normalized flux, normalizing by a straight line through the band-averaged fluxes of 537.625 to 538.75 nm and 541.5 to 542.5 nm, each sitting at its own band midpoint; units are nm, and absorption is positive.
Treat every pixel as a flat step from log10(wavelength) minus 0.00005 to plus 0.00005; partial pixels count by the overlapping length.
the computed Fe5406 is 0.19 nm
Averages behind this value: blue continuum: 0.917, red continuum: 0.891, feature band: 0.842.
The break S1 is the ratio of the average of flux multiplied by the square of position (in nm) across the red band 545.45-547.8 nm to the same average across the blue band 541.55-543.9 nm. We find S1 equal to 1.0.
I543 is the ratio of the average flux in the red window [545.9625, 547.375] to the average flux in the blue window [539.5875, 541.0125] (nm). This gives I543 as 1.1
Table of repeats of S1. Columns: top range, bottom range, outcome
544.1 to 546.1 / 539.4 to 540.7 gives 1.09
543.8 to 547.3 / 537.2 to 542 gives 1.06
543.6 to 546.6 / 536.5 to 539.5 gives 1.05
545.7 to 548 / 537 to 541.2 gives 1.07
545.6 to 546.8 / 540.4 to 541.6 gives 1.13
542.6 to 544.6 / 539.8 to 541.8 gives 1.06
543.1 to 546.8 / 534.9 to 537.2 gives 1.05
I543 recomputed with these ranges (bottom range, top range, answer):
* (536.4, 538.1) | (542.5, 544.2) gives 1.04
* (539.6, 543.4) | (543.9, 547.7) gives 1.05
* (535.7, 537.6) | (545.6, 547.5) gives 1.06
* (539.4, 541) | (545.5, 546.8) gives 1.08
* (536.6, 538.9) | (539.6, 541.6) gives 0.94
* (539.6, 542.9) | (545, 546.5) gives 1.05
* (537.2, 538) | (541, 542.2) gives 0.95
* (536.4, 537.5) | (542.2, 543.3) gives 1.07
